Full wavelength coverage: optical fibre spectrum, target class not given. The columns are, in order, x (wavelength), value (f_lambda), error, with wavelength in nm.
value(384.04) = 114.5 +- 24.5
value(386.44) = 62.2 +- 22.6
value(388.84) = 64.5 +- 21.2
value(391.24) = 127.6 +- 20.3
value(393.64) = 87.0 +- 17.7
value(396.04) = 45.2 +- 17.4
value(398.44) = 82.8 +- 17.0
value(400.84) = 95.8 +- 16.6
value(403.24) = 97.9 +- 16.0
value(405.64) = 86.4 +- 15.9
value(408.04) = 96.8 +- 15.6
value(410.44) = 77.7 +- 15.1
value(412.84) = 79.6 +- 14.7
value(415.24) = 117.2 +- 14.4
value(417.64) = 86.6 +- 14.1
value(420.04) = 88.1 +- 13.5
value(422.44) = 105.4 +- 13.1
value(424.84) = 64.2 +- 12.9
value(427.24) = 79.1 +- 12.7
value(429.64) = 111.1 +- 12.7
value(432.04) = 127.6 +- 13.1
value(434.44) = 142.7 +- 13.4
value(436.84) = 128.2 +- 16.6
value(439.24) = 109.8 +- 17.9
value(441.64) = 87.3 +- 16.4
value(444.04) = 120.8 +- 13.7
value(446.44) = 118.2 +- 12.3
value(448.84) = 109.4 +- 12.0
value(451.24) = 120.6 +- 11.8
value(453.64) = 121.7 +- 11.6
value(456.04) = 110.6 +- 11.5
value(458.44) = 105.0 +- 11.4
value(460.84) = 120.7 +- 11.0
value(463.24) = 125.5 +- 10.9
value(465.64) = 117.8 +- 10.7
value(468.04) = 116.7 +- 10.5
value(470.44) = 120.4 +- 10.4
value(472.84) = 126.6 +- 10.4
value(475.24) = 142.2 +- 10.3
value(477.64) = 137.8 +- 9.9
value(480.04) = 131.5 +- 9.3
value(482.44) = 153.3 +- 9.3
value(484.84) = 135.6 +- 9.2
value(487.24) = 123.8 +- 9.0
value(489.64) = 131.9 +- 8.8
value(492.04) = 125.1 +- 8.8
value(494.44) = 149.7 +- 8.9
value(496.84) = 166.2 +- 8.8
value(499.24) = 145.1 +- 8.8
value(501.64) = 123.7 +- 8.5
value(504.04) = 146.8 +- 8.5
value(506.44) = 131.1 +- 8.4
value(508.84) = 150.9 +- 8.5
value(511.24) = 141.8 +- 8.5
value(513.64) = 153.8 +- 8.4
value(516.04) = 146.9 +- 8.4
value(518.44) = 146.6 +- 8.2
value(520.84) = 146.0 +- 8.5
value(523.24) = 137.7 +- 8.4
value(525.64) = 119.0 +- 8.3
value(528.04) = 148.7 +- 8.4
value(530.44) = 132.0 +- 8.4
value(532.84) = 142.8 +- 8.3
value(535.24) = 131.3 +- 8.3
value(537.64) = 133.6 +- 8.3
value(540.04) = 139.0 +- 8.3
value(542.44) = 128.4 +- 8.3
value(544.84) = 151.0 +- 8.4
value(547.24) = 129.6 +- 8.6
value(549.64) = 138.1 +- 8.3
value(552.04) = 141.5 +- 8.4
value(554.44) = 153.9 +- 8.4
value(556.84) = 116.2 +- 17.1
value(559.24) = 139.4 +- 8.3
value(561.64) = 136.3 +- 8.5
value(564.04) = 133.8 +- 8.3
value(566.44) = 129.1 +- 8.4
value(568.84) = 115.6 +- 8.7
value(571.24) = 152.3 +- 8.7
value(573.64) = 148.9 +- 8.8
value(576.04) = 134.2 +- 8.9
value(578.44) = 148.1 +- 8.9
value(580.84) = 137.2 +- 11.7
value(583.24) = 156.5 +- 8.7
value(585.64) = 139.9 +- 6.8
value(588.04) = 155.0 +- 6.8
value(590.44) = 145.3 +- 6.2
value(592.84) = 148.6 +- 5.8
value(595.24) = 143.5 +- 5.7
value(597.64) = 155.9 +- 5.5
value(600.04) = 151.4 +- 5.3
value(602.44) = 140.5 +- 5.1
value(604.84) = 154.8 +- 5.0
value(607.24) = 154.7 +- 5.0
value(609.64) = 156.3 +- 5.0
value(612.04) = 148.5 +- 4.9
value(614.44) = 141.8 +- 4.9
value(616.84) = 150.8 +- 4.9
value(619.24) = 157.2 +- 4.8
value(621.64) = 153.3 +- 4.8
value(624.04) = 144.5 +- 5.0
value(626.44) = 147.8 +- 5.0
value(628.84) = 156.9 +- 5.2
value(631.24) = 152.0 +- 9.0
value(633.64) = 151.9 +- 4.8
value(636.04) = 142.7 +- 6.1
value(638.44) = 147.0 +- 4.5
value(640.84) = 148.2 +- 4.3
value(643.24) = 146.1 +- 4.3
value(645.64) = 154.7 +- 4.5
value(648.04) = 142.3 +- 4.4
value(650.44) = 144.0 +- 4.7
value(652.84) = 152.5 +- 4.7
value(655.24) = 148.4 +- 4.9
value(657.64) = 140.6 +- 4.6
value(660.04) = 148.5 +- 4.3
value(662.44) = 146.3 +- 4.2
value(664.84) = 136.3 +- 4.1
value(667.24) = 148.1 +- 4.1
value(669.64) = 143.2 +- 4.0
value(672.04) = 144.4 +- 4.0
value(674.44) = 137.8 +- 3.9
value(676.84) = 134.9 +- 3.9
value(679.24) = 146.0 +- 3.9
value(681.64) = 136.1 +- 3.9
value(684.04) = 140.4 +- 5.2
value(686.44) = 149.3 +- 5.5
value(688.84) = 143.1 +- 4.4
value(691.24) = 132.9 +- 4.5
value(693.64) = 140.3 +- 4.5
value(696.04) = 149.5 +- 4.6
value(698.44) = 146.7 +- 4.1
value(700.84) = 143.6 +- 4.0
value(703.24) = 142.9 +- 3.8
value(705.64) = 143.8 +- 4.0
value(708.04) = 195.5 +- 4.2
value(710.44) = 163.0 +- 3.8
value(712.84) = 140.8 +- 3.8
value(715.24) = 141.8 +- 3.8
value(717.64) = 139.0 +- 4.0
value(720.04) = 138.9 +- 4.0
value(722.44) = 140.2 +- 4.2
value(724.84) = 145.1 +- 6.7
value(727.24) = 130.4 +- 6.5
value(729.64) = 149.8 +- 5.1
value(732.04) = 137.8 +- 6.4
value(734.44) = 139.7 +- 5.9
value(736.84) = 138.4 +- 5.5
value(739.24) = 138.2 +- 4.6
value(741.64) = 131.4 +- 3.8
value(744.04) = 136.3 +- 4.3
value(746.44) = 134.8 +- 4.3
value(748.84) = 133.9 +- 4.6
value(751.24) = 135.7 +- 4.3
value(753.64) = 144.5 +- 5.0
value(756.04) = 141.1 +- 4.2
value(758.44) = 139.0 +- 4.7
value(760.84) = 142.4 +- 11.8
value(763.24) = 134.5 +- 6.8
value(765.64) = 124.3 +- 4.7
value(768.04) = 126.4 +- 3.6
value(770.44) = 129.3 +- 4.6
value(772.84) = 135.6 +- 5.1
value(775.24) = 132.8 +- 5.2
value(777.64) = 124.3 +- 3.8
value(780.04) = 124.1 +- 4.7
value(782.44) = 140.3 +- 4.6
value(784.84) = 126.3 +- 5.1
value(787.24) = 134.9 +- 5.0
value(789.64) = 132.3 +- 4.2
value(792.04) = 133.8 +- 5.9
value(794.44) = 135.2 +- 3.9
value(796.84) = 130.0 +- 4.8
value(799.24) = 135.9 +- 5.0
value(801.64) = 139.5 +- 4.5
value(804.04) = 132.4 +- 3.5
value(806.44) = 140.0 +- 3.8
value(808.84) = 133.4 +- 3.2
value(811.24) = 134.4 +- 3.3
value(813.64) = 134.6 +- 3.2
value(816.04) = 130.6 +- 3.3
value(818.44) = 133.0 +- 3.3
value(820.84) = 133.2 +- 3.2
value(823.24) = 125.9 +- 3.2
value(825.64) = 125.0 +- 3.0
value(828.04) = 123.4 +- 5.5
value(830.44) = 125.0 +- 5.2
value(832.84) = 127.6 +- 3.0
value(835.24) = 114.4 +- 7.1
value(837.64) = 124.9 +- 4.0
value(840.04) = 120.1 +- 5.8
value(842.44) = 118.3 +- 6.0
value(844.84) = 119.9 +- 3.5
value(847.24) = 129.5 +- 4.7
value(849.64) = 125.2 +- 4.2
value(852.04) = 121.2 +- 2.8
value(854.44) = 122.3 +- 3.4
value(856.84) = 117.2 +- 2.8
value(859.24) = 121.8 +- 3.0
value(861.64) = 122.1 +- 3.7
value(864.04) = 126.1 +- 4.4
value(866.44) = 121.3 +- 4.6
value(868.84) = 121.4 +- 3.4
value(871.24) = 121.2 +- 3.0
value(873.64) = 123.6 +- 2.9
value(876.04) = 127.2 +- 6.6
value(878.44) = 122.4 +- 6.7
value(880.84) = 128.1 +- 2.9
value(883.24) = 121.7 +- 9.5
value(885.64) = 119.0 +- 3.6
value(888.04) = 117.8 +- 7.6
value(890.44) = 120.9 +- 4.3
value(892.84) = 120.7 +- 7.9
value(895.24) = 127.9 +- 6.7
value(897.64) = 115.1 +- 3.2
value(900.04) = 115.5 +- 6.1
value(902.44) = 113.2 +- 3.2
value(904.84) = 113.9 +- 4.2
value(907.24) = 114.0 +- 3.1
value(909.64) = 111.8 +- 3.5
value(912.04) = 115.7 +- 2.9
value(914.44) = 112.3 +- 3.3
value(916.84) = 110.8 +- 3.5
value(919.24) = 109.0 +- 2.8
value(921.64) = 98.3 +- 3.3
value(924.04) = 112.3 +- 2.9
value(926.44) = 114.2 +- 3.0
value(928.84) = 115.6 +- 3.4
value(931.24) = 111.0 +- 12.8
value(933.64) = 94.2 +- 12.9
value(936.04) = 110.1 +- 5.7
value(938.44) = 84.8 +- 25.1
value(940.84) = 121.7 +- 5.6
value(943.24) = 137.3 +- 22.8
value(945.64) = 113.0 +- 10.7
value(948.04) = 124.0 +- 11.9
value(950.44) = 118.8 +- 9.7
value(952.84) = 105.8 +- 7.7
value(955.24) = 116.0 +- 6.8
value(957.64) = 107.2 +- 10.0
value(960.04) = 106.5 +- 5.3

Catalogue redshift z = 0.08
